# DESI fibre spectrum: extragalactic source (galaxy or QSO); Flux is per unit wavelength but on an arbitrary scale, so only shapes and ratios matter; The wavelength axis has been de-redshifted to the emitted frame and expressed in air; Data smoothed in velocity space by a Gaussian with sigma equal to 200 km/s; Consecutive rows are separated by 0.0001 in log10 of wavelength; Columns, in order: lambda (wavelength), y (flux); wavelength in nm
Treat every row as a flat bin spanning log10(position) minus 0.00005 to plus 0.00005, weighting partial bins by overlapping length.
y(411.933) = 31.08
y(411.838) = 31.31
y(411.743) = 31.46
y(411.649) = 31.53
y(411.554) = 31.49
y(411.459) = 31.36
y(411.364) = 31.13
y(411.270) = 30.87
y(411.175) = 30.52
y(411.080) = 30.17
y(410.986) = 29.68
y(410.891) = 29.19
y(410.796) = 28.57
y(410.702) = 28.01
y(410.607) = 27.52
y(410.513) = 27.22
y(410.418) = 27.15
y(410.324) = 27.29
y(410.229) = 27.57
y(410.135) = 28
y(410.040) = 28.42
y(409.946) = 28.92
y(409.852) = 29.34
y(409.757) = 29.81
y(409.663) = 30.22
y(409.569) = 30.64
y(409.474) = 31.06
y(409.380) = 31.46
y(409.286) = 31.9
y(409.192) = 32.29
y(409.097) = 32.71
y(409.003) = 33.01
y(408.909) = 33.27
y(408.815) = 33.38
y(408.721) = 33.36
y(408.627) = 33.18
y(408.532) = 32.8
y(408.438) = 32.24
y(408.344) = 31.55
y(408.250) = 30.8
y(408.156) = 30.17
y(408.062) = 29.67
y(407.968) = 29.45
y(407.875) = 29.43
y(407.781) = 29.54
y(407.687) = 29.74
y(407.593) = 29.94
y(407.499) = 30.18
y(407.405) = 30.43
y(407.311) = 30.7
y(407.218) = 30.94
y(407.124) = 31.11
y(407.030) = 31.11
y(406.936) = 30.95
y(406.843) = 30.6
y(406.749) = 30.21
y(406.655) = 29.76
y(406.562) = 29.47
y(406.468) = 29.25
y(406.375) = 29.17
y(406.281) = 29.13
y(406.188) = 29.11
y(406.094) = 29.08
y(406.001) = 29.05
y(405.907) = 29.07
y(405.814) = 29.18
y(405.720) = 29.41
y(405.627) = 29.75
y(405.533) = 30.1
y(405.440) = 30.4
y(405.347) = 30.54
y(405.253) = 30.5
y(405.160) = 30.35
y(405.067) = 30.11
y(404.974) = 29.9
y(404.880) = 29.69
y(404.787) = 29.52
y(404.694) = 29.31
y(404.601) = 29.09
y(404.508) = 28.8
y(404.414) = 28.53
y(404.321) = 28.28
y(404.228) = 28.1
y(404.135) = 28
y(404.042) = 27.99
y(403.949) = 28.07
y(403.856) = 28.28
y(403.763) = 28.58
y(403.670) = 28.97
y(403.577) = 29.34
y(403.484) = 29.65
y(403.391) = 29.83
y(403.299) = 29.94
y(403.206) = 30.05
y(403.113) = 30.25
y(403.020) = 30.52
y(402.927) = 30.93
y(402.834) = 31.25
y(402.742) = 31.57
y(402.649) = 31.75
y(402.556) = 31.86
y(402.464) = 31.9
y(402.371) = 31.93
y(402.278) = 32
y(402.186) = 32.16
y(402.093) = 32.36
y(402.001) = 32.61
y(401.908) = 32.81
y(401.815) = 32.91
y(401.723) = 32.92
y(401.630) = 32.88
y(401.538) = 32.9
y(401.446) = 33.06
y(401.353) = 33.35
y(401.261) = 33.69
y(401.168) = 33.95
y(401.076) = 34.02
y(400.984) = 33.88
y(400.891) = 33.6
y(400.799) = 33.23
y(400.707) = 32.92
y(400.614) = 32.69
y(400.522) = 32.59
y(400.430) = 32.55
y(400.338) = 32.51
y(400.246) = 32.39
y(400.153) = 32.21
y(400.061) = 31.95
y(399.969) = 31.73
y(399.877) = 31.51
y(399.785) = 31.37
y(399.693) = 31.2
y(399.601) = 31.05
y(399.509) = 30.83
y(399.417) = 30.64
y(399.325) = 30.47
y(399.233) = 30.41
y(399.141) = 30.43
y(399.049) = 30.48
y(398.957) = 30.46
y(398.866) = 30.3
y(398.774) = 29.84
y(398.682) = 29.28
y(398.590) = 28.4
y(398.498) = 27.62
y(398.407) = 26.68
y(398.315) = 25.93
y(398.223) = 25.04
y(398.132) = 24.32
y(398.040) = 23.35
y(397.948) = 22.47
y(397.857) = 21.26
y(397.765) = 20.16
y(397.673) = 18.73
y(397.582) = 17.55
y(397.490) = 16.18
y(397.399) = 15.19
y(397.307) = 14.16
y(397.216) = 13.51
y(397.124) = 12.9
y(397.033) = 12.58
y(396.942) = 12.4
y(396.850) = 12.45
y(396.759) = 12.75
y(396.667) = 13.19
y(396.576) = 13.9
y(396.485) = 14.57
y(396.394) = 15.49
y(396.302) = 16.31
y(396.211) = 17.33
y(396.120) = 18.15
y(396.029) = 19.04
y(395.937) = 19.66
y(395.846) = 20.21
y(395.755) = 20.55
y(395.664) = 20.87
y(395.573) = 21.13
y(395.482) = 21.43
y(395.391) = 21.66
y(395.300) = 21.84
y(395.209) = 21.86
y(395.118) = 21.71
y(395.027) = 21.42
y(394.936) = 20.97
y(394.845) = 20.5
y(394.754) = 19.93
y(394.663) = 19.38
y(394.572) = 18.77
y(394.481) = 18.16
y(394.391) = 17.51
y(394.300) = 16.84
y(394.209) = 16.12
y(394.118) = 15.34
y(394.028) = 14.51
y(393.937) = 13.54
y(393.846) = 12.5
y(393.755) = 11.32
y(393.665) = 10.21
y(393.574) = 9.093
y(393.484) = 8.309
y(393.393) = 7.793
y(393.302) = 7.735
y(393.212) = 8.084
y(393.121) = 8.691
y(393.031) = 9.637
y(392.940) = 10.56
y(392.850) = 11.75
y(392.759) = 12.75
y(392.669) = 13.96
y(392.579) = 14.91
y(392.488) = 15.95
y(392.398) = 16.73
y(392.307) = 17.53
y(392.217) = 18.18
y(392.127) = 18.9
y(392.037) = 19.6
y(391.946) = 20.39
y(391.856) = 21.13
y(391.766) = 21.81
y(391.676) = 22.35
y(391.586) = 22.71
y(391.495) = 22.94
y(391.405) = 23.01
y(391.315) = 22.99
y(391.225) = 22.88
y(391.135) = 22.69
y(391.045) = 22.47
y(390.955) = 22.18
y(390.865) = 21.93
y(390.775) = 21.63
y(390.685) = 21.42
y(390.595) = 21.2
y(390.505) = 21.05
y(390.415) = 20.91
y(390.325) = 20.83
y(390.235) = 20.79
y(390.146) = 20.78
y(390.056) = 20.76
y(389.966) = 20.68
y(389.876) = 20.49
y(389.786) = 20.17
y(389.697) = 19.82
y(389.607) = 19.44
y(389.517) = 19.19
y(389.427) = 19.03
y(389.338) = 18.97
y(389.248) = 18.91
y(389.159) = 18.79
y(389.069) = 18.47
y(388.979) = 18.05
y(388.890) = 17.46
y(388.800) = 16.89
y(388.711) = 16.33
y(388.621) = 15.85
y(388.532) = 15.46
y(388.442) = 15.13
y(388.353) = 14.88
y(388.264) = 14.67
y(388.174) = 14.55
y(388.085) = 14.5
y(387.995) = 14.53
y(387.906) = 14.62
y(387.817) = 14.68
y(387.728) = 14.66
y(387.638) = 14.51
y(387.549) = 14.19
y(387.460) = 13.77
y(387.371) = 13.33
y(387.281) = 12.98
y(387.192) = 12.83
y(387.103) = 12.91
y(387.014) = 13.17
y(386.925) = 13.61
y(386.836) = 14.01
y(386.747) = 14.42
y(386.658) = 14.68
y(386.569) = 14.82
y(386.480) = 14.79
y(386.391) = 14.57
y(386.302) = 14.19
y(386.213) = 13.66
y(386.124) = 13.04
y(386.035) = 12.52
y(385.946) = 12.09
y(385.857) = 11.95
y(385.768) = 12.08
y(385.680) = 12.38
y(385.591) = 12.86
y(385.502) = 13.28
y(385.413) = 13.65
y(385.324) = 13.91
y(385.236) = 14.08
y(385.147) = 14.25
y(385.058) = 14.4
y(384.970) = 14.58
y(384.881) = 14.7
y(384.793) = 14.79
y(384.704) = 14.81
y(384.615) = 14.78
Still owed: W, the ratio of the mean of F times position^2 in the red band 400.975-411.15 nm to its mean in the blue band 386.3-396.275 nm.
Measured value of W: 1.90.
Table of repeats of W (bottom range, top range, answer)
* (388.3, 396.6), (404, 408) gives 1.77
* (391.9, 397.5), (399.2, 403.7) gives 2.09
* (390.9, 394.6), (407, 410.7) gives 2.04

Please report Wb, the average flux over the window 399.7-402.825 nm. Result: 32.6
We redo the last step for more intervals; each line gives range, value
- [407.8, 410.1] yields 31.2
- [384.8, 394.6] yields 16.1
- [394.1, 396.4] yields 19.4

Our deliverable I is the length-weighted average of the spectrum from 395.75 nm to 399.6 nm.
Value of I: 21.4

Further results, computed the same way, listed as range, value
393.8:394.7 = 16.2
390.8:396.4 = 17.5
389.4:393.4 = 18.5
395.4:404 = 26.7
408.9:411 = 29.6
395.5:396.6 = 18.3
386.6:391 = 17.2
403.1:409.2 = 30.1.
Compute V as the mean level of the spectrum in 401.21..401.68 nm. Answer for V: 33.2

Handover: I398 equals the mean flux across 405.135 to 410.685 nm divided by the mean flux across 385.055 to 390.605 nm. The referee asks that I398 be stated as 1.91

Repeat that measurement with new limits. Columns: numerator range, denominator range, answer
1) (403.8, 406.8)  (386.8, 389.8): 1.85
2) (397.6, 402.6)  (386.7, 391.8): 1.67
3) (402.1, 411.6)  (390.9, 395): 1.82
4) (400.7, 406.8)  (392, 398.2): 1.88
